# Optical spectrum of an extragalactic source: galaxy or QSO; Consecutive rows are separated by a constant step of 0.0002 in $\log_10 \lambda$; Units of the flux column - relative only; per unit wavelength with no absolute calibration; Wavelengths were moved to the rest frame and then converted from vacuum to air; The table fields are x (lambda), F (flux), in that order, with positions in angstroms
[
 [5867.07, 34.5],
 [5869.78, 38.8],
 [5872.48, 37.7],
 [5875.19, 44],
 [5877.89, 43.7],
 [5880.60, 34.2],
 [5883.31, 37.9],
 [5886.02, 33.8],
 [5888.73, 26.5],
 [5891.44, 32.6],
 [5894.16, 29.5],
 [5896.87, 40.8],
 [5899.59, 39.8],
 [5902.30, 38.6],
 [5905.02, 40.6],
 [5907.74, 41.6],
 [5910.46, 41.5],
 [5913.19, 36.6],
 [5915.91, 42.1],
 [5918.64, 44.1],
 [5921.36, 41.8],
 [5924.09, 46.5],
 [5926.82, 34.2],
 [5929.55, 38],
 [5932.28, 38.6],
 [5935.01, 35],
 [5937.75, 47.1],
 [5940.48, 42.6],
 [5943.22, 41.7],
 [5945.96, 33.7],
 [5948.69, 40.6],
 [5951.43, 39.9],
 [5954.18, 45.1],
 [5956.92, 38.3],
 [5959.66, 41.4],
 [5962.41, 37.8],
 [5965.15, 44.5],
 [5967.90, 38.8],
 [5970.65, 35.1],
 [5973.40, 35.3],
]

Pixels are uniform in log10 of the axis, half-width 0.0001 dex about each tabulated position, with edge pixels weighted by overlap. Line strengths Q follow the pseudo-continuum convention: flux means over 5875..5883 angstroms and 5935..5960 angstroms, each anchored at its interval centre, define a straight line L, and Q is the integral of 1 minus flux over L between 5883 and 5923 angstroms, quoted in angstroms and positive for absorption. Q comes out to 2.24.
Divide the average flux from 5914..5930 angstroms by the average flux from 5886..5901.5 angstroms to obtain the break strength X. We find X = 1.21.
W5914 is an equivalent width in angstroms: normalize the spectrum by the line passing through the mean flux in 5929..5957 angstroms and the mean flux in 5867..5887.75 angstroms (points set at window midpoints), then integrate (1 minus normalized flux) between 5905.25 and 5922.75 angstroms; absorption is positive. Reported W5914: -0.9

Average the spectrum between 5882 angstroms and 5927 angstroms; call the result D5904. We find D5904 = 38.3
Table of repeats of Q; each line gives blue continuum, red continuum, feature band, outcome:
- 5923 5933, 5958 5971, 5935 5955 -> -0.76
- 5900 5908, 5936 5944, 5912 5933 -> 0.75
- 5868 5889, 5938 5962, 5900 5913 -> -0.47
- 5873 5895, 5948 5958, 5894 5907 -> -0.70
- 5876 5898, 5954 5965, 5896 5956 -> -3.88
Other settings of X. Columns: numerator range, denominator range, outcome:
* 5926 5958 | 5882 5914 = 1.08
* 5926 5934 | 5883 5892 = 1.15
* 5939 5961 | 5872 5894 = 1.13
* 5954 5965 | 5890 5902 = 1.13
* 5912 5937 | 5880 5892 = 1.21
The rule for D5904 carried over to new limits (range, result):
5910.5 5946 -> 40.4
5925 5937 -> 37.4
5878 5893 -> 33.8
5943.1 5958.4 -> 39.8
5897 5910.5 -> 40.4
